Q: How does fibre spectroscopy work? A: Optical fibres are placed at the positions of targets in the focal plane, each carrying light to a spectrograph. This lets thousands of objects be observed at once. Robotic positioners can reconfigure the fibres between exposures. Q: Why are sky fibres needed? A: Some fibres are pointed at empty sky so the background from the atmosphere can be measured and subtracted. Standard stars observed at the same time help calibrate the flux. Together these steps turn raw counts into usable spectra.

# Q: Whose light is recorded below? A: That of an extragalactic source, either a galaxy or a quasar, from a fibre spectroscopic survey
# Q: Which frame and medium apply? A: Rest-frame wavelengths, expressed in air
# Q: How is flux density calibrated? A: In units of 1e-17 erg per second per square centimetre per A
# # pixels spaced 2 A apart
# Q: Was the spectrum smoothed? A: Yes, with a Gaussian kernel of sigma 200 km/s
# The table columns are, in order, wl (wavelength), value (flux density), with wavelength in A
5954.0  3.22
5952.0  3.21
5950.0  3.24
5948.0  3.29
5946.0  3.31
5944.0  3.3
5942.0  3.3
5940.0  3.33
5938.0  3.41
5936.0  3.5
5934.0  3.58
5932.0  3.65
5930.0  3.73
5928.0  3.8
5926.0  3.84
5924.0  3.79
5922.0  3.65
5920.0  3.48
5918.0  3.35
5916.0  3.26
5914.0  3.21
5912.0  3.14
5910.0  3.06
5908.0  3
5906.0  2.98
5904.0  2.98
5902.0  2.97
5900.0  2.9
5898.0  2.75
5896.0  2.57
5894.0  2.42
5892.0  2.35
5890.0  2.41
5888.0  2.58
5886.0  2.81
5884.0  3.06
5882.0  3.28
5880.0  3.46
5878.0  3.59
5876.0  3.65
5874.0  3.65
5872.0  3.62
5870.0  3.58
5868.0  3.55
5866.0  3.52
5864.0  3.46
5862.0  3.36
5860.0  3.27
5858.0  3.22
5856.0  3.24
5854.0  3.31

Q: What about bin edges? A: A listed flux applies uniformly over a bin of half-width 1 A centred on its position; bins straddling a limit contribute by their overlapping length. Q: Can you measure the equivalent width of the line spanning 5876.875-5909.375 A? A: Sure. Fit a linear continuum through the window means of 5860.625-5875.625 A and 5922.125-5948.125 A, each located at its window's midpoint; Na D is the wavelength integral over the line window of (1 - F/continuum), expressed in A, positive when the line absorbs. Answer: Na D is 6.0 A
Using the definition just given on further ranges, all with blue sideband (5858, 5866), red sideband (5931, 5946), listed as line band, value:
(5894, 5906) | 2.1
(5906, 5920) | 0.9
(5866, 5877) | -0.7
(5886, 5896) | 2.7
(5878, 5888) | 0.7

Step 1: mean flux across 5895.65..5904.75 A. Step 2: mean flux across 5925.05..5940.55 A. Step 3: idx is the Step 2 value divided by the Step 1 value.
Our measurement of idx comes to 1.27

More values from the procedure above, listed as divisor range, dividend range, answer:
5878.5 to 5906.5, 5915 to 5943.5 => 1.25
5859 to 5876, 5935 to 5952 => 0.95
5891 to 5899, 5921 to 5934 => 1.48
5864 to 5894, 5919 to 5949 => 1.10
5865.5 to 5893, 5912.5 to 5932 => 1.11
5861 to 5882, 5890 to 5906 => 0.77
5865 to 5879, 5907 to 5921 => 0.89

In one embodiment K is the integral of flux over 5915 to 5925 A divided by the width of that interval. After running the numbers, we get 3.51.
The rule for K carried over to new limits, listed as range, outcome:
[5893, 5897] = 2.5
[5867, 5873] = 3.58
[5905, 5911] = 3.01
